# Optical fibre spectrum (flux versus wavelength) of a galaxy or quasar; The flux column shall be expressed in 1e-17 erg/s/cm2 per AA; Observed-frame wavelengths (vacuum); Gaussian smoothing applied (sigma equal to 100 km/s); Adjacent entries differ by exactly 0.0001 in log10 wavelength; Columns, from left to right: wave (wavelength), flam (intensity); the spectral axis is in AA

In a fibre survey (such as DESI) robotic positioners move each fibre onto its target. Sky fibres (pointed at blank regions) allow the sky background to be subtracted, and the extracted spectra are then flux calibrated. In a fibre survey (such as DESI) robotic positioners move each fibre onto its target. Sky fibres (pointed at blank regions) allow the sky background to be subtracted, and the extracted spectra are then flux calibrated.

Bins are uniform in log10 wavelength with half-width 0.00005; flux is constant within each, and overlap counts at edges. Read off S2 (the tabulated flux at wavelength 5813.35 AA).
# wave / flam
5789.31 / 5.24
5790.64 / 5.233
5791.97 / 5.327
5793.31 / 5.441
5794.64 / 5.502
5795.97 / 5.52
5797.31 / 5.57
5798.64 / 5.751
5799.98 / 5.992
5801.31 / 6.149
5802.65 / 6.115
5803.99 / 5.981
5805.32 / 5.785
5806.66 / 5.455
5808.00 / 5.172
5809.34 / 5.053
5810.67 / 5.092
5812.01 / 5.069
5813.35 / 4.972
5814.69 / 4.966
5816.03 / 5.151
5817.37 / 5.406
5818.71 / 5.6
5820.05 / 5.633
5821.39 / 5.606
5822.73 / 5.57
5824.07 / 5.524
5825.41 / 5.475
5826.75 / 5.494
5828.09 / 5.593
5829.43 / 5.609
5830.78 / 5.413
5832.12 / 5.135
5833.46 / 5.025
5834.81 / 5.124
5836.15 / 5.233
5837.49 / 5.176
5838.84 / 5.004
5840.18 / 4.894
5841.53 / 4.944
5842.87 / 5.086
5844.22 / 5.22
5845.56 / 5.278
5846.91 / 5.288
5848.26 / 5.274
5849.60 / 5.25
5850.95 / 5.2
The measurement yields 4.972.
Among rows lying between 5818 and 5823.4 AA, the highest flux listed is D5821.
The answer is 5.633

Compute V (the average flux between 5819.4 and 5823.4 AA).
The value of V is 5.6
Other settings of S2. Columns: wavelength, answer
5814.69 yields 4.966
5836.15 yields 5.233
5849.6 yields 5.25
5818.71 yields 5.6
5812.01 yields 5.069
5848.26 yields 5.274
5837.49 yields 5.176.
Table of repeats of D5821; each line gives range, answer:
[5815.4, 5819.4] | 5.6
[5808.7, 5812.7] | 5.092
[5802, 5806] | 6.115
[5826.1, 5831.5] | 5.609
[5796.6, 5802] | 6.149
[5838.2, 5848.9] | 5.288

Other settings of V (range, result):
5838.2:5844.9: 5.03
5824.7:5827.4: 5.49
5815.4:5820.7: 5.45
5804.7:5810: 5.35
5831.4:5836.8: 5.13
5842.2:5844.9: 5.16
